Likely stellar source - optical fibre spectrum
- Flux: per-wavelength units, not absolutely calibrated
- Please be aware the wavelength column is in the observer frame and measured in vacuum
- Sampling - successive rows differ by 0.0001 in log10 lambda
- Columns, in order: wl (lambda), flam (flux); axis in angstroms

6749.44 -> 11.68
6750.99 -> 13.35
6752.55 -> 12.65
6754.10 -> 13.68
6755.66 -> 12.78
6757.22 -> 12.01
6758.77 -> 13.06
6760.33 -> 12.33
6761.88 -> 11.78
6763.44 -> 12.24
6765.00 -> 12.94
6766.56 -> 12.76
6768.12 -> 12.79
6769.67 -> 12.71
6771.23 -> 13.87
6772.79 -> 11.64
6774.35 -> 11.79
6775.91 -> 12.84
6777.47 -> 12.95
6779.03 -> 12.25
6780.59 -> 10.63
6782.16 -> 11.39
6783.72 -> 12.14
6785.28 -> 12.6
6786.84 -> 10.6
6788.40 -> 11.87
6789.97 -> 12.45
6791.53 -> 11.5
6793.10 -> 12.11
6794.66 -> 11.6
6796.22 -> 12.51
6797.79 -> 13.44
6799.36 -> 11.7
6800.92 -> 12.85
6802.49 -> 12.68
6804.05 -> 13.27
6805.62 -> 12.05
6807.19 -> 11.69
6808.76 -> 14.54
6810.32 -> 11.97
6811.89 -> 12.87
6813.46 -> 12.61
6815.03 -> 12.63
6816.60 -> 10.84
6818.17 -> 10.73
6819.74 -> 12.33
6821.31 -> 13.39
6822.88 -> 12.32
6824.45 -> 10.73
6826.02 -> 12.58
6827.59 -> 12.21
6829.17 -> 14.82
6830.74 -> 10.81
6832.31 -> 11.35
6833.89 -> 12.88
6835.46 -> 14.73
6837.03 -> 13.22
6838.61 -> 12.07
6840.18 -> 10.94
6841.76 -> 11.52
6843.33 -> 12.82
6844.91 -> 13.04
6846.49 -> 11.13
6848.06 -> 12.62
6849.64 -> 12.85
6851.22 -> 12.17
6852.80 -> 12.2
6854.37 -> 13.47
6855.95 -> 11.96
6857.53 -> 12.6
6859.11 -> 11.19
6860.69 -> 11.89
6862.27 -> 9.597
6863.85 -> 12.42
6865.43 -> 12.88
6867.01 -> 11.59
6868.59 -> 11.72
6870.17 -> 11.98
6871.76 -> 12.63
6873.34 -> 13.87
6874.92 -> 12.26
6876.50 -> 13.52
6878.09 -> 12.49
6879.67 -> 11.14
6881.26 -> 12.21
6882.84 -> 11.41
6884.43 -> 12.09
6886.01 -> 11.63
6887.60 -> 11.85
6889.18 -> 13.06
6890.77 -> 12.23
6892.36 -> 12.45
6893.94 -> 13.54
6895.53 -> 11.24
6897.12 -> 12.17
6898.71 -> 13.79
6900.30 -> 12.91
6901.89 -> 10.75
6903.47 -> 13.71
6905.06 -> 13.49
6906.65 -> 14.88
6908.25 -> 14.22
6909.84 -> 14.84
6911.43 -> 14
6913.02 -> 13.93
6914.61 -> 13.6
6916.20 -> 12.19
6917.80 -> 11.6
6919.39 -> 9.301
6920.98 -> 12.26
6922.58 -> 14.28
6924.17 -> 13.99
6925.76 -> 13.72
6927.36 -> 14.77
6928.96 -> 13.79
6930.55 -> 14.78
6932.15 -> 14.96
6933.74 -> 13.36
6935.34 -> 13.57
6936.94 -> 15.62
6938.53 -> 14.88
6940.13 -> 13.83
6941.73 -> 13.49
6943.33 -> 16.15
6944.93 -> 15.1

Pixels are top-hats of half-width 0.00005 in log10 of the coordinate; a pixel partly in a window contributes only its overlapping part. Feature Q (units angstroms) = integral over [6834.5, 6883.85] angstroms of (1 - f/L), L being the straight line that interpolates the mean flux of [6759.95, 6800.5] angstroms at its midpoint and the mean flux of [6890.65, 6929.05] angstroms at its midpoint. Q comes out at 1.91 angstroms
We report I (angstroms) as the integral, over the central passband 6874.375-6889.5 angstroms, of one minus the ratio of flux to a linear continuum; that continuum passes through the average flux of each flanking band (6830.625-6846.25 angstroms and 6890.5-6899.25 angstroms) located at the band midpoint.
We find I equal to 0.45 angstroms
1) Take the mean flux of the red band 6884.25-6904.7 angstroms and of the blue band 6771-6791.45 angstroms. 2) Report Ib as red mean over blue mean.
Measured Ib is 1.0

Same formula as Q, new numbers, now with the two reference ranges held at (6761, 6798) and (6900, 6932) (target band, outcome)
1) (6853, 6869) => 1.2 angstroms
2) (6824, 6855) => 0.7 angstroms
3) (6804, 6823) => 0.2 angstroms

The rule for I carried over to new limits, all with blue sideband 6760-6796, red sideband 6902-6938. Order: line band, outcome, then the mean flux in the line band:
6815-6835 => 0.8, 12.1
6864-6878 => 0.6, 12.5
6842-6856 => 0.5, 12.5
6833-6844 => 0.2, 12.6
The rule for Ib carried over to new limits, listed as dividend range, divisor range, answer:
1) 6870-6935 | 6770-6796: 1.08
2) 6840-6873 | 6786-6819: 0.99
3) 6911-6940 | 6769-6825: 1.11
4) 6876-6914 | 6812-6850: 1.04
